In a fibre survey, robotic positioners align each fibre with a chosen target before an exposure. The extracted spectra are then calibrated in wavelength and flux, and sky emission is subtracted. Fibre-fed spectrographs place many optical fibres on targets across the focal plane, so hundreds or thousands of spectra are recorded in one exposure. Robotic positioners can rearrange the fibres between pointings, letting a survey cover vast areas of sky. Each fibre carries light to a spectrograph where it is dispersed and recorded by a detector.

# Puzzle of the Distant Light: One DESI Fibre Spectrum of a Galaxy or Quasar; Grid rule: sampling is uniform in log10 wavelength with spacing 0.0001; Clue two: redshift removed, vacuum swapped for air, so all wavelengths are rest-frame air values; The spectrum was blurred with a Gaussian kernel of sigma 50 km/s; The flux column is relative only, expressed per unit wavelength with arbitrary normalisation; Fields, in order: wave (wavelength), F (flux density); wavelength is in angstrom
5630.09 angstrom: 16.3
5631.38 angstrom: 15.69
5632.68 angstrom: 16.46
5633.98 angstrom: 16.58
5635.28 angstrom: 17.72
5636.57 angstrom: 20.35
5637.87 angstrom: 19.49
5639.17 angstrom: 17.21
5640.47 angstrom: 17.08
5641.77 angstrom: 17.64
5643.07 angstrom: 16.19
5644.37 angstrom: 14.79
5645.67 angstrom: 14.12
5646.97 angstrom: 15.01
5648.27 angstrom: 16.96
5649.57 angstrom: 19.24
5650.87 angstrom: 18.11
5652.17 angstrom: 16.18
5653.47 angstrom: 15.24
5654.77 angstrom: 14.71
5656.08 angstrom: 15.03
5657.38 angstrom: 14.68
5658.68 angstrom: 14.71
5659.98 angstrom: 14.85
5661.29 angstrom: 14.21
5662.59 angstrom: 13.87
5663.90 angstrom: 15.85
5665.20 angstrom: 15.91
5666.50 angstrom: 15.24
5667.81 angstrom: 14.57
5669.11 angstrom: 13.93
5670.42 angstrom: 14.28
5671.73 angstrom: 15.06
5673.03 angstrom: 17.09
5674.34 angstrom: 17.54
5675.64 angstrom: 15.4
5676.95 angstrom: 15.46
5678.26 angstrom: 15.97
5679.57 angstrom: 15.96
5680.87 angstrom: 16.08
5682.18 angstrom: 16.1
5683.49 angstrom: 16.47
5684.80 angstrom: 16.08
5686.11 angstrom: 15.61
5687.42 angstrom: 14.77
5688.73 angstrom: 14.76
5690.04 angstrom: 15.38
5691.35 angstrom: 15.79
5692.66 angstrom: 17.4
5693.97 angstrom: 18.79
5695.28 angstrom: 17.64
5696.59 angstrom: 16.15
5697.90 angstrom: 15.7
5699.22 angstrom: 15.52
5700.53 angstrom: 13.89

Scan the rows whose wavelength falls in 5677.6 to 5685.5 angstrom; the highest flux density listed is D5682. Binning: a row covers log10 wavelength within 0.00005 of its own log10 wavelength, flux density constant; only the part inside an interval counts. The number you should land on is 16.47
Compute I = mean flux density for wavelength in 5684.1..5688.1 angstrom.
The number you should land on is 15.5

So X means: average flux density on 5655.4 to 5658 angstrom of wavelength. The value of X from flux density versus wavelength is 14.8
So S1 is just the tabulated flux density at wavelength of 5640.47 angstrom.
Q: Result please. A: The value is 17.08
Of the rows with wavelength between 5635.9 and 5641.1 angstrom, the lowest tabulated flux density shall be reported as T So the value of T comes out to 17.08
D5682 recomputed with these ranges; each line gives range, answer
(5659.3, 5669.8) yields 15.91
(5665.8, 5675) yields 17.54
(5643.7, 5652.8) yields 19.24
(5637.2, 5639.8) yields 19.49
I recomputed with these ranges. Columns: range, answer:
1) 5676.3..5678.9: 15.7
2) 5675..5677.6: 15.4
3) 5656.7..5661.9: 14.6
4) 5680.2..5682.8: 16.1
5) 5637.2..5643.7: 17.5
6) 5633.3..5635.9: 17.1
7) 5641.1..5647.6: 15.6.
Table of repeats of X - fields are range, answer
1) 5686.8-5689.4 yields 14.8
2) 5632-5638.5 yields 18.1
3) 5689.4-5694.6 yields 16.8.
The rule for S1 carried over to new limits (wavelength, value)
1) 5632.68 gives 16.46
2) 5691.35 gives 15.79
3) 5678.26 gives 15.97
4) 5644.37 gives 14.79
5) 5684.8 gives 16.08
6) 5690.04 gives 15.38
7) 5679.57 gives 15.96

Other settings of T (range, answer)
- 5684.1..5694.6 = 14.76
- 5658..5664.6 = 13.87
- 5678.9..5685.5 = 15.96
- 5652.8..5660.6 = 14.68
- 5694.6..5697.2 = 16.15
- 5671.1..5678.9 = 15.06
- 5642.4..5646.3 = 14.12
